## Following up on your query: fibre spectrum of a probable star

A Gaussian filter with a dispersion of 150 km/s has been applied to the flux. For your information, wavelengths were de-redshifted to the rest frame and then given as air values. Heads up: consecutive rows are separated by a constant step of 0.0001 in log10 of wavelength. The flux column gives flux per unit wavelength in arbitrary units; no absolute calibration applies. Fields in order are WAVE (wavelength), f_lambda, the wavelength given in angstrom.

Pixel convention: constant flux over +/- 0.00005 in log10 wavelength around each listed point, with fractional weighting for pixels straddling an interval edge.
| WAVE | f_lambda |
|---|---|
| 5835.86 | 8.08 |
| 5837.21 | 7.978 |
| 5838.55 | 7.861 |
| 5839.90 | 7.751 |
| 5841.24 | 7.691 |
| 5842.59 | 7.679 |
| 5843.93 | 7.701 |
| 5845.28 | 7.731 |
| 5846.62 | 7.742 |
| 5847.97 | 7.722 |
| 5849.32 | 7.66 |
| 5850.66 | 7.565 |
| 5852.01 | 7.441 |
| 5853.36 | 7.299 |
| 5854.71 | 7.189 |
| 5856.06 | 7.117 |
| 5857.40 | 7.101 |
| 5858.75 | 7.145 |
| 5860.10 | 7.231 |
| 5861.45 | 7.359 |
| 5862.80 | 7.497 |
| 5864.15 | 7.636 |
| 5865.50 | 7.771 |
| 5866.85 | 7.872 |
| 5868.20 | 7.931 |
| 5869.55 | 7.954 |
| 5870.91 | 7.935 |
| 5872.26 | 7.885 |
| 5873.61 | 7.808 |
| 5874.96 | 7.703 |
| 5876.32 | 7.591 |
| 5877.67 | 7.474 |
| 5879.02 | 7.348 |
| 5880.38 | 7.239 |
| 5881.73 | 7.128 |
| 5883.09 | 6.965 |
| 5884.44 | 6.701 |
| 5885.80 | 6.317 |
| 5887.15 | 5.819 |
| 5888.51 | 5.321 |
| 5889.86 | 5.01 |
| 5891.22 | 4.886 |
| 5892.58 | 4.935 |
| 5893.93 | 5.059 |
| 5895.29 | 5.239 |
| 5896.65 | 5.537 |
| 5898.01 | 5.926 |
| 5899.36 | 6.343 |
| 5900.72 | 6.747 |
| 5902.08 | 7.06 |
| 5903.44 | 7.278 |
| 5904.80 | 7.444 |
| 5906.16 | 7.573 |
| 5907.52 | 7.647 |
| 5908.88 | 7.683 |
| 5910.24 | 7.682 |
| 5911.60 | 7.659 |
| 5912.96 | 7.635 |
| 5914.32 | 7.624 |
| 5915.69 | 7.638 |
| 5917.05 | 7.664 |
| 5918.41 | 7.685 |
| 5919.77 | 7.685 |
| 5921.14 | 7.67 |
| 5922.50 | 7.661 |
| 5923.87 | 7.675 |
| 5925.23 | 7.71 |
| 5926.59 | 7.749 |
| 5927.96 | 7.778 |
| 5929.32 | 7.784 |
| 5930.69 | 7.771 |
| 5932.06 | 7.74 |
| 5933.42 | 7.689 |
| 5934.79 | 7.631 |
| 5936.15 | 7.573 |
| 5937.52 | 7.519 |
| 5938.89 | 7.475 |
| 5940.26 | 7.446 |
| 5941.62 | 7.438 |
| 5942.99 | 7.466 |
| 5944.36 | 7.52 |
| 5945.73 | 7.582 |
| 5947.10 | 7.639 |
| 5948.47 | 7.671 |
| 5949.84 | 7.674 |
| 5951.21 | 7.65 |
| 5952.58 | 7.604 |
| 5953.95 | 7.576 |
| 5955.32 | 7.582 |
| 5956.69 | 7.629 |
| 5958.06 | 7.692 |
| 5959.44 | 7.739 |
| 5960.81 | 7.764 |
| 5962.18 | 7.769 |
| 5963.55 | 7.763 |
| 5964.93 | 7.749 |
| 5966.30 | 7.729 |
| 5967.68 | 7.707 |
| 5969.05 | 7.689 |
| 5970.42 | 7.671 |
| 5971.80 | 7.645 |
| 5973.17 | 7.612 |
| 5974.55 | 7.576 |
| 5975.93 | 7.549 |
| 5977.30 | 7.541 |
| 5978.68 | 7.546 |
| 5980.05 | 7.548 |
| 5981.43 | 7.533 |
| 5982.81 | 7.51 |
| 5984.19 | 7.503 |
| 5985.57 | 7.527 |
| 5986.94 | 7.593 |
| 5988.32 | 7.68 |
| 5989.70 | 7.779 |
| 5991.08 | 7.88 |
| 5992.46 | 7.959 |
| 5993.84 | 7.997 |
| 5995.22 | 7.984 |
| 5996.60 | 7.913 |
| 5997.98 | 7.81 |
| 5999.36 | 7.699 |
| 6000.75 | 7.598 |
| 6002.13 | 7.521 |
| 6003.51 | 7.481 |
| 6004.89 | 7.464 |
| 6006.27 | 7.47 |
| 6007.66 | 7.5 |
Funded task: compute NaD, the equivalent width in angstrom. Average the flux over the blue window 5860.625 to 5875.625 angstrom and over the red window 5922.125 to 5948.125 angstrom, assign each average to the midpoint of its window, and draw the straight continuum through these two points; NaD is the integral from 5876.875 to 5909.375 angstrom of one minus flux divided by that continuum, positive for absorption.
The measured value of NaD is 5.3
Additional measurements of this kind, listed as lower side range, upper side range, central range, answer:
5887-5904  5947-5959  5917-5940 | -2.82 angstrom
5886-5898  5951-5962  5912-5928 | -3.42 angstrom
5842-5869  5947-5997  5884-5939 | 4.32 angstrom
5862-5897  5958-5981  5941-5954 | -0.23 angstrom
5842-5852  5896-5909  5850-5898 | 2.70 angstrom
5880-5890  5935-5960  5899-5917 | -1.59 angstrom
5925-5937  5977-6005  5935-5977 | 0.41 angstrom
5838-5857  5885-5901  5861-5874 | -2.11 angstrom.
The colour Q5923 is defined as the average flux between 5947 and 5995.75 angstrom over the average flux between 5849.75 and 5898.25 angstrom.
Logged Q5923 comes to 1.11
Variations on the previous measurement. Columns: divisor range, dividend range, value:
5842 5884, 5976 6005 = 1.02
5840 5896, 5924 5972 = 1.08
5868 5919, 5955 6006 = 1.11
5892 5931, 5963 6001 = 1.07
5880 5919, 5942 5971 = 1.15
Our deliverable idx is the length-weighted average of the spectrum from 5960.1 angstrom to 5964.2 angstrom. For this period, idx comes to 7.78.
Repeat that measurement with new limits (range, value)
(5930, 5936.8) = 7.68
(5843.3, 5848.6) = 7.72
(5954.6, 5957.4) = 7.62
